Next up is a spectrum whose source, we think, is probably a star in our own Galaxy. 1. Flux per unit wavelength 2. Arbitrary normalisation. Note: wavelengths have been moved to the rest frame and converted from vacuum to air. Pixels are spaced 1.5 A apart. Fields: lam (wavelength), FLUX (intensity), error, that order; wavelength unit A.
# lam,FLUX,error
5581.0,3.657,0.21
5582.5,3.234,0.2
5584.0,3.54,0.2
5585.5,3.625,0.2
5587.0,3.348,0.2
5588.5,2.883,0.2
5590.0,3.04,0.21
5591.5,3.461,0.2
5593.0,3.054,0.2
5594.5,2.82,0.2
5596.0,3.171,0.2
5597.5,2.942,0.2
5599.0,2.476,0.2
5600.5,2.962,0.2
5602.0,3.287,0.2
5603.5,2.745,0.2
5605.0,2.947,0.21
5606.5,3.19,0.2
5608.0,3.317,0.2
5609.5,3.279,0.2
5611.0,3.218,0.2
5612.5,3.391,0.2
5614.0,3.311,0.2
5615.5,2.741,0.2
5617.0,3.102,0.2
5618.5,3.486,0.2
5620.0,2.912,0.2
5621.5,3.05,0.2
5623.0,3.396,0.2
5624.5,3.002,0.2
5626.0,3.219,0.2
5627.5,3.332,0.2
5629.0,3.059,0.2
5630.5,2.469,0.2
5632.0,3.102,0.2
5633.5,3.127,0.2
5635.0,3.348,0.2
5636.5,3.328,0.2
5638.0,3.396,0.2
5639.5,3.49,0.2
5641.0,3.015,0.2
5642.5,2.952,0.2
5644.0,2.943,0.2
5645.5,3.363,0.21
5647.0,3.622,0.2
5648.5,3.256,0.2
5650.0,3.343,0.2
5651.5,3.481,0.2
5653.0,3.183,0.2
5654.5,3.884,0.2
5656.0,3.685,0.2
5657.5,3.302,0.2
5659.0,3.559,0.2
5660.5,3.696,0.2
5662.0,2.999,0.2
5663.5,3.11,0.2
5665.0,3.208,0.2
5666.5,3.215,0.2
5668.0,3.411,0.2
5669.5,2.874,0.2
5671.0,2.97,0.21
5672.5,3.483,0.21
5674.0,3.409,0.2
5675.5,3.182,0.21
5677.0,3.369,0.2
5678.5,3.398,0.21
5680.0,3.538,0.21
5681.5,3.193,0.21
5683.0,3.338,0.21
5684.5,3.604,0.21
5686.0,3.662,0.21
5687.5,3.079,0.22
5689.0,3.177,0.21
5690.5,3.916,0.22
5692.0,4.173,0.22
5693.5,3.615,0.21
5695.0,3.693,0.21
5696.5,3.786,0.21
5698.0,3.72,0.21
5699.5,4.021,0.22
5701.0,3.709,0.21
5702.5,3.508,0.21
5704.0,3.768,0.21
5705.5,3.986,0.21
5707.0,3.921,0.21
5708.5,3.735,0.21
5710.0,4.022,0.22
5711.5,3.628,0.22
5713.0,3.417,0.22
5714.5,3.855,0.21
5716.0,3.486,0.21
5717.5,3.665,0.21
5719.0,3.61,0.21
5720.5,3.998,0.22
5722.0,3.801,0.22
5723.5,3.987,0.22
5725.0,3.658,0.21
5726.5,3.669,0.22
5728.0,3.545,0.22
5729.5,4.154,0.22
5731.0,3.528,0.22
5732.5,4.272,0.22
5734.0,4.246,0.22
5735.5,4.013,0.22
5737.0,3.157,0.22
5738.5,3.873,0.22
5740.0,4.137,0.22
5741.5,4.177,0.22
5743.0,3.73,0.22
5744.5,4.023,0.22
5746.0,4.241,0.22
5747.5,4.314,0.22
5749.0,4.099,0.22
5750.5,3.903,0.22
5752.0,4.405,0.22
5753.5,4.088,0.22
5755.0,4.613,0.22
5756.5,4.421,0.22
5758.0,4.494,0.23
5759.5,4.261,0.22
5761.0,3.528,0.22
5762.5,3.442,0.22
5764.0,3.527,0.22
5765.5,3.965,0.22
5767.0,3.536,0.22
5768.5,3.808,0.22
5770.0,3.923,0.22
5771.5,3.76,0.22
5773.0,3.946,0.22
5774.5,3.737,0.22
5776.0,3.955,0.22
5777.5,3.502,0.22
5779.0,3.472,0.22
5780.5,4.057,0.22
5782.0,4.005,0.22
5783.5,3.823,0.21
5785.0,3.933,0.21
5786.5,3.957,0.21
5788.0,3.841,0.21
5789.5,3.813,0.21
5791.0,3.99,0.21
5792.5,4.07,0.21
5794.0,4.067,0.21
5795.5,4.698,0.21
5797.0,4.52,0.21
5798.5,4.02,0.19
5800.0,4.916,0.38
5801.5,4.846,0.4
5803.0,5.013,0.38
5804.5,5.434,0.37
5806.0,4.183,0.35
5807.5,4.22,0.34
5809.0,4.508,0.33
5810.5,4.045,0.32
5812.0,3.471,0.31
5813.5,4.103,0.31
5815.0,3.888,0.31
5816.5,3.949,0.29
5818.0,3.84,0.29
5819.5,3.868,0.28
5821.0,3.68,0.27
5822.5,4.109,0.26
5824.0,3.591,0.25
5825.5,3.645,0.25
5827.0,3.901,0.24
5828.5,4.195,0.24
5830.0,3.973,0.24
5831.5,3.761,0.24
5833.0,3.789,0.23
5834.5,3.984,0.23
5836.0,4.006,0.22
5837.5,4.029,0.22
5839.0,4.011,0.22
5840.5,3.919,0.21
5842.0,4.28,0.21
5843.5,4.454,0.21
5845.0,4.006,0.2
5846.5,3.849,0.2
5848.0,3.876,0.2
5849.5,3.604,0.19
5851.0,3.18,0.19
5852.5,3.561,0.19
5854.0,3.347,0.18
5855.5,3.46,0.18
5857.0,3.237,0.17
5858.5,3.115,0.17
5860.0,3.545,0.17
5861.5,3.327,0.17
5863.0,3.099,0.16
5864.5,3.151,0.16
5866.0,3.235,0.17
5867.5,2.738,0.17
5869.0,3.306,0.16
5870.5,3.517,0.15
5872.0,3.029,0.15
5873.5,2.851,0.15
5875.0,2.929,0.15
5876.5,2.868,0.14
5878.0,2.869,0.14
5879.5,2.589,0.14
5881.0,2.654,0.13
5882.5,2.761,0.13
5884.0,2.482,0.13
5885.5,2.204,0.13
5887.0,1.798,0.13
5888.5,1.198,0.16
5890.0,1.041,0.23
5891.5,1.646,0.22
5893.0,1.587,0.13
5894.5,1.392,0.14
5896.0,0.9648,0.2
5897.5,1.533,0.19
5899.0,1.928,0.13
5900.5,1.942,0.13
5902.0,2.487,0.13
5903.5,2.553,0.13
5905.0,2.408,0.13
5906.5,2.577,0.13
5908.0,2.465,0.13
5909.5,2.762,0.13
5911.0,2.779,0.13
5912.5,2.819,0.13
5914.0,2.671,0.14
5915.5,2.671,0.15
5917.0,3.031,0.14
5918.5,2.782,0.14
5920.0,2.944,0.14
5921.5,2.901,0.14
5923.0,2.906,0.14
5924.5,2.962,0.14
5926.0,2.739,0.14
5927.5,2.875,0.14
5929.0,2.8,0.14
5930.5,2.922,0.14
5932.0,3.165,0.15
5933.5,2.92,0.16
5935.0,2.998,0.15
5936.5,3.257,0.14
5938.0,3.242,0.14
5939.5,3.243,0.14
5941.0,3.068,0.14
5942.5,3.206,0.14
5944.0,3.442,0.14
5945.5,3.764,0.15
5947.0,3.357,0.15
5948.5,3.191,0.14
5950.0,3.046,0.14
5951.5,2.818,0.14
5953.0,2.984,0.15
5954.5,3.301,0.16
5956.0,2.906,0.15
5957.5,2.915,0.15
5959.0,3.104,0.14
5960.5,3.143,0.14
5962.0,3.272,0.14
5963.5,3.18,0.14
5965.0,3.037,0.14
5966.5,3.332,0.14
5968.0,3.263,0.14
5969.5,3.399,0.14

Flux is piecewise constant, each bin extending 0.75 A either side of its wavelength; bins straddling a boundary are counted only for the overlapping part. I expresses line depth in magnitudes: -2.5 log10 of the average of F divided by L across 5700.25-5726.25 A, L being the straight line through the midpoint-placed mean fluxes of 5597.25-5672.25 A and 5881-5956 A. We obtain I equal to -0.23 mag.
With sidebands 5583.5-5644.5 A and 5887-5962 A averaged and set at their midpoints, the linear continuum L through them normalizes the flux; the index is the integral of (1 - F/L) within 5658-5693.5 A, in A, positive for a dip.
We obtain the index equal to -3.9 A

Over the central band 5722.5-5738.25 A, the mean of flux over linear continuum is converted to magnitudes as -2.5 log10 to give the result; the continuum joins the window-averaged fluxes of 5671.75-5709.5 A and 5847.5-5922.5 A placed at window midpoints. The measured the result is -0.12 mag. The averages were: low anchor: 3.6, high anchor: 2.67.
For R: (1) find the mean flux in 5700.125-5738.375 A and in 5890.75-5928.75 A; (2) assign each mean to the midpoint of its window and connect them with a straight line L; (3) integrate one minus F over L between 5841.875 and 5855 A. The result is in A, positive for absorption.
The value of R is -4.17 A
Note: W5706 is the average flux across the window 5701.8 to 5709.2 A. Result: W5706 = 3.79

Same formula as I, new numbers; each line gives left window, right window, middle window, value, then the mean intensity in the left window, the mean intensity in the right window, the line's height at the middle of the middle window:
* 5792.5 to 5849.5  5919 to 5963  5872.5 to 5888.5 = 0.38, 4.12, 3.08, 3.6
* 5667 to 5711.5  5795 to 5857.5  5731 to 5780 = -0.05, 3.56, 4.02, 3.78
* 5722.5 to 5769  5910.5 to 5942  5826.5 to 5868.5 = -0.08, 3.96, 2.94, 3.39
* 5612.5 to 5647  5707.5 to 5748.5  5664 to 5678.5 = 0.07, 3.16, 3.85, 3.45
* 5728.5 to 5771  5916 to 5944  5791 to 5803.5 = -0.20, 3.99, 3.01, 3.73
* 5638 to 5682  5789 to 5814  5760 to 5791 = 0.10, 3.32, 4.36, 4.16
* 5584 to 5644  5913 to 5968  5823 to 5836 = -0.25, 3.13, 3.06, 3.08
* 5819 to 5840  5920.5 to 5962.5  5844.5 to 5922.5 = 0.28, 3.9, 3.09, 3.51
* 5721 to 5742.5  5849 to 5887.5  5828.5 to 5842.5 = -0.23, 3.87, 3.02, 3.23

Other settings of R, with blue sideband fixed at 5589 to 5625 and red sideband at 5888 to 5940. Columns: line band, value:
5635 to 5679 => -4.67 A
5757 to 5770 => -4.90 A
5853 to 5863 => -2.78 A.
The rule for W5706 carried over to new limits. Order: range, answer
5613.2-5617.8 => 3.06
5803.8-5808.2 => 4.61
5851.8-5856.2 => 3.45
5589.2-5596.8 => 3.11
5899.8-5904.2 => 2.33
